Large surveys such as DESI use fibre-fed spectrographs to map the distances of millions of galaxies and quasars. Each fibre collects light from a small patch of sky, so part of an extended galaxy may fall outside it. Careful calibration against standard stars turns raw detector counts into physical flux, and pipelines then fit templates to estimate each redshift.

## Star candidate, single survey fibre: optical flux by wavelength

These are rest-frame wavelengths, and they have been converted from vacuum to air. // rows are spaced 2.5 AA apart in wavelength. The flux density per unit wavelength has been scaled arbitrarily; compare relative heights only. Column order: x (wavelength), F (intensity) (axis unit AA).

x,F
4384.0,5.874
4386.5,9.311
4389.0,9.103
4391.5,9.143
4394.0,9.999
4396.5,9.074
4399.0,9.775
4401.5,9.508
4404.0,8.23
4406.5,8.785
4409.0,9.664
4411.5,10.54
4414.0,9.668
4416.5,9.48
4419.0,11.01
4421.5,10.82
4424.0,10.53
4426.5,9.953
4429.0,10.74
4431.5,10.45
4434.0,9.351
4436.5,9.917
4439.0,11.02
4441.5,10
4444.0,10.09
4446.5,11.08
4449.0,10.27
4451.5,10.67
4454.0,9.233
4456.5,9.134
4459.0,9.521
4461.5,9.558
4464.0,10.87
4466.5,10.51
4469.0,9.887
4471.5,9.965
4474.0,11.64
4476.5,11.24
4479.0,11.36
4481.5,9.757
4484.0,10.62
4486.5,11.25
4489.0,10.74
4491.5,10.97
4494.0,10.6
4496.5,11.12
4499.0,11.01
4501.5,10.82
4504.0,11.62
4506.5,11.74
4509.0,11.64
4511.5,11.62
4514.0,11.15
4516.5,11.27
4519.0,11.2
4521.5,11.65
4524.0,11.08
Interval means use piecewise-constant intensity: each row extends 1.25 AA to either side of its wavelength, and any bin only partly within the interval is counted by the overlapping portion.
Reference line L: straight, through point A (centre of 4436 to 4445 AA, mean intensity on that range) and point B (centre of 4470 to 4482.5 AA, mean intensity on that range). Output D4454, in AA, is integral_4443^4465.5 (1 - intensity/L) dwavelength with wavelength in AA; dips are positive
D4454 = 0.92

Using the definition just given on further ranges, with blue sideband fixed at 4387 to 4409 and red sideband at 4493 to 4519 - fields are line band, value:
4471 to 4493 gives -0.11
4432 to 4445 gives -0.13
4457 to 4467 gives 0.41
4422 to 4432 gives -0.68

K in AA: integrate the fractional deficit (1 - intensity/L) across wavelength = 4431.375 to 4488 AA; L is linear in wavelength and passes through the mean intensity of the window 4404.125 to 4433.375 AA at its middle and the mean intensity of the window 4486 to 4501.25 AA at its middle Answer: 1.1 AA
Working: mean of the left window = 10.1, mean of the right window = 10.9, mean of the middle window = 10.3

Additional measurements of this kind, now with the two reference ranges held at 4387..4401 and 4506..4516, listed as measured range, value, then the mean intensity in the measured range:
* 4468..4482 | 0.21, 10.7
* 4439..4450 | -0.13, 10.4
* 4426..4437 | -0.02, 10.1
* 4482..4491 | 0.23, 10.8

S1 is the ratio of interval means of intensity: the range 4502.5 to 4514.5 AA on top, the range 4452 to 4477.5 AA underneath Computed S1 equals 1.1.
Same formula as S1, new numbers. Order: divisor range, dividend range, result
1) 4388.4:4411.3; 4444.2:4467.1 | 1.08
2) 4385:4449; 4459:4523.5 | 1.11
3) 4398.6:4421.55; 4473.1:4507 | 1.14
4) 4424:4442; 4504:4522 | 1.12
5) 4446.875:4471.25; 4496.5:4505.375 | 1.12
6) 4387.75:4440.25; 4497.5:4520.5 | 1.15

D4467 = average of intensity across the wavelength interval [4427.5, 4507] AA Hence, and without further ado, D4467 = 10.5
